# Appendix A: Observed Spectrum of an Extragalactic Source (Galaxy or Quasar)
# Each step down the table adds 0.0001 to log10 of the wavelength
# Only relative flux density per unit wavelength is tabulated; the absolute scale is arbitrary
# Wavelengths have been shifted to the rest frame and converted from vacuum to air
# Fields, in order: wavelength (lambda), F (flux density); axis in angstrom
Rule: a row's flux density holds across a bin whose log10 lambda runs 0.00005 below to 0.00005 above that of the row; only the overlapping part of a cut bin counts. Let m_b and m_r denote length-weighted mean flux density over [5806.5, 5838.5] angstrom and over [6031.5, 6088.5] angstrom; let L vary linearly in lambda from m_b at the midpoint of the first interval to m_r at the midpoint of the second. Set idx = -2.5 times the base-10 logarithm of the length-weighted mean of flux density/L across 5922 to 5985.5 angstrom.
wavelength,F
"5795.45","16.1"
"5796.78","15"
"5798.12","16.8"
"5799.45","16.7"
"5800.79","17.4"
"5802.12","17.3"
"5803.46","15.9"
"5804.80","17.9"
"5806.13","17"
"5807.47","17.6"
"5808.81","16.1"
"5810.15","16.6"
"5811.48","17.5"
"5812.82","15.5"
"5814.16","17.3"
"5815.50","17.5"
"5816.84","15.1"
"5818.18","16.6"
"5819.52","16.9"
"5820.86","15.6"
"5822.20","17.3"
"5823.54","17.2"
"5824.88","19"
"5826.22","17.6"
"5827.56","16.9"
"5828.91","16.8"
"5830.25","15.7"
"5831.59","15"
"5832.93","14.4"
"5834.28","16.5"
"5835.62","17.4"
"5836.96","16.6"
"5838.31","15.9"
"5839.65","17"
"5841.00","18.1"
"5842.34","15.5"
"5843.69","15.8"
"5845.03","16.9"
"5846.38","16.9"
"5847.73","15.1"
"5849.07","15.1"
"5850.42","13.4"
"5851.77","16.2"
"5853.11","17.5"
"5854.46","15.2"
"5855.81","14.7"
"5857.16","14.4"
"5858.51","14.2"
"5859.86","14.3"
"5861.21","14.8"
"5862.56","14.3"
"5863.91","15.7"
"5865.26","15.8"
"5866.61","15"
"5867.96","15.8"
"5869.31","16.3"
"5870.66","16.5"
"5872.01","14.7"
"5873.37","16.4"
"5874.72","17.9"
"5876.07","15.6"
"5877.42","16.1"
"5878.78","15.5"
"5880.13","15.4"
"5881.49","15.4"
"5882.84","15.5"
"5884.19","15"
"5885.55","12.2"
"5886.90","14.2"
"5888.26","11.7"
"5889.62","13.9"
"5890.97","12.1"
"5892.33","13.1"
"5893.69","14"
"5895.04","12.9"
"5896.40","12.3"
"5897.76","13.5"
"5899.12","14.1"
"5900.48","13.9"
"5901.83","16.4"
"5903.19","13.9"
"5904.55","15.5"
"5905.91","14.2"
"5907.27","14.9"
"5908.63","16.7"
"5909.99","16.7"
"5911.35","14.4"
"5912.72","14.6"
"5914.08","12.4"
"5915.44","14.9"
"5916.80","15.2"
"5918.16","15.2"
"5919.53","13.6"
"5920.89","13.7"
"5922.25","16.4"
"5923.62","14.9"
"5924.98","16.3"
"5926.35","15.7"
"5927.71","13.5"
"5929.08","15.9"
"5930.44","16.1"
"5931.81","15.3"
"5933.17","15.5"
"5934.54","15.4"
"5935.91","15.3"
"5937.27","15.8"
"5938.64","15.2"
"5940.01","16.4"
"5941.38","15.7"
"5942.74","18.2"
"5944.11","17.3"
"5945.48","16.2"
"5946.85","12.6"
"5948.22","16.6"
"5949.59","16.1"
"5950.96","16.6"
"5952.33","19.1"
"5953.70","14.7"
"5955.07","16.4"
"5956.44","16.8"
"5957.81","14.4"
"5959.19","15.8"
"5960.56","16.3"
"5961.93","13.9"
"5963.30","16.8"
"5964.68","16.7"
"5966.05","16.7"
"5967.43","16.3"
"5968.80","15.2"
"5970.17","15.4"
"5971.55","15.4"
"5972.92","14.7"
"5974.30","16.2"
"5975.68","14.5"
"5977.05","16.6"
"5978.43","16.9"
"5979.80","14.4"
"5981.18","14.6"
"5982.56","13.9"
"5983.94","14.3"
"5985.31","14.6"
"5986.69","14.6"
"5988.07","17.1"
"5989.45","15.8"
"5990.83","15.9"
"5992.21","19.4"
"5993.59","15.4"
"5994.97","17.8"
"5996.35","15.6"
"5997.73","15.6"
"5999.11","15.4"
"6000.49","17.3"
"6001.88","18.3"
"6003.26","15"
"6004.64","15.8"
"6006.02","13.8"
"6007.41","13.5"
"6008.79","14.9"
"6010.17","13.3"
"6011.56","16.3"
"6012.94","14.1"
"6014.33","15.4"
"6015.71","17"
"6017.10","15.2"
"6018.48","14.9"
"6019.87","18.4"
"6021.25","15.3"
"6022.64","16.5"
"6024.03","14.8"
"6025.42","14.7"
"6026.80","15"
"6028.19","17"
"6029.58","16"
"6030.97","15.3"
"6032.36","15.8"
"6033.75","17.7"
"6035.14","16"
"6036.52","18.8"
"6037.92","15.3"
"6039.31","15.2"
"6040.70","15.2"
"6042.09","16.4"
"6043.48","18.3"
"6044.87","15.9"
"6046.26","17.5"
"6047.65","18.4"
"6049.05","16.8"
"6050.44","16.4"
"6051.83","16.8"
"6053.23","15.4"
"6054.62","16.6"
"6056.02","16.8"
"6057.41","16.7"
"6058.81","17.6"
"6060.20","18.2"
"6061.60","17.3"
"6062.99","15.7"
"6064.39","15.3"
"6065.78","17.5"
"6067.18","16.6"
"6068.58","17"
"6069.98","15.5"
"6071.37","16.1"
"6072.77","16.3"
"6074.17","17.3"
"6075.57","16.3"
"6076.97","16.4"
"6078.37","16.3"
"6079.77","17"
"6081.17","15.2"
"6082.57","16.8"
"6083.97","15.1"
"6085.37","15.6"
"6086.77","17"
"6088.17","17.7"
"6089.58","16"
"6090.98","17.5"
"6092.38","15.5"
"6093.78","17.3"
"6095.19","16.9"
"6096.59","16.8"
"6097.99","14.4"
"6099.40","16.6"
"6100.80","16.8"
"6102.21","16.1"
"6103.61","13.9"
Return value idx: 0.06 mag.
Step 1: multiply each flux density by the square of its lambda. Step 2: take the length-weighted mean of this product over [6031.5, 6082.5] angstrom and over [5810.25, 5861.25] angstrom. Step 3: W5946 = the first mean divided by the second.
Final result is 1.11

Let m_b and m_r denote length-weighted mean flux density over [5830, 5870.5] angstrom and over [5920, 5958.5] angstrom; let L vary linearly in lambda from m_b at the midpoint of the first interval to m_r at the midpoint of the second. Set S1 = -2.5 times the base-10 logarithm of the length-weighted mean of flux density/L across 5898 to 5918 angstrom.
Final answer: 0.06 mag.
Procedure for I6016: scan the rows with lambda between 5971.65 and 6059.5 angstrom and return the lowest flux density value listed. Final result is 13.3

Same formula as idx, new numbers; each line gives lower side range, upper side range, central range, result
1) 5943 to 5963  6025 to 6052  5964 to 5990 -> 0.04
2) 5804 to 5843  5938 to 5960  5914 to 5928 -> 0.10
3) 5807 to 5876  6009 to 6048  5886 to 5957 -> 0.07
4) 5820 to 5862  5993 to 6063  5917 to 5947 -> 0.04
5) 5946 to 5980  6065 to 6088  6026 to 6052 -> -0.02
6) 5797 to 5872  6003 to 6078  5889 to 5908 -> 0.16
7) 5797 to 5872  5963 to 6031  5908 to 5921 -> 0.08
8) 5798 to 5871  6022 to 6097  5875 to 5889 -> 0.11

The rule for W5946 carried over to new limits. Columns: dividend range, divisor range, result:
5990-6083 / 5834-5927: 1.13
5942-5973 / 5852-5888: 1.08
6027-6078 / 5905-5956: 1.11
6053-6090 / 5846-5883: 1.14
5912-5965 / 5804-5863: 1.00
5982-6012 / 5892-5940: 1.08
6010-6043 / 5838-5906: 1.11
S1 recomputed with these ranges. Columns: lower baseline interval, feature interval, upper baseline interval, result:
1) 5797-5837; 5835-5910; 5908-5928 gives 0.04 mag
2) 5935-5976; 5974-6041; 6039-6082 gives 0.04 mag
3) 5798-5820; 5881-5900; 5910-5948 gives 0.17 mag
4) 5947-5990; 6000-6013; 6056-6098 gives 0.05 mag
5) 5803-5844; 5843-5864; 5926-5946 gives 0.08 mag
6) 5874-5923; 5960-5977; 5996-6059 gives -0.03 mag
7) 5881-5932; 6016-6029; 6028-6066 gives 0.03 mag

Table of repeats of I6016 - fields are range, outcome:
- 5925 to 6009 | 12.6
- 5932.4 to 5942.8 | 15.2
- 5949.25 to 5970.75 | 13.9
